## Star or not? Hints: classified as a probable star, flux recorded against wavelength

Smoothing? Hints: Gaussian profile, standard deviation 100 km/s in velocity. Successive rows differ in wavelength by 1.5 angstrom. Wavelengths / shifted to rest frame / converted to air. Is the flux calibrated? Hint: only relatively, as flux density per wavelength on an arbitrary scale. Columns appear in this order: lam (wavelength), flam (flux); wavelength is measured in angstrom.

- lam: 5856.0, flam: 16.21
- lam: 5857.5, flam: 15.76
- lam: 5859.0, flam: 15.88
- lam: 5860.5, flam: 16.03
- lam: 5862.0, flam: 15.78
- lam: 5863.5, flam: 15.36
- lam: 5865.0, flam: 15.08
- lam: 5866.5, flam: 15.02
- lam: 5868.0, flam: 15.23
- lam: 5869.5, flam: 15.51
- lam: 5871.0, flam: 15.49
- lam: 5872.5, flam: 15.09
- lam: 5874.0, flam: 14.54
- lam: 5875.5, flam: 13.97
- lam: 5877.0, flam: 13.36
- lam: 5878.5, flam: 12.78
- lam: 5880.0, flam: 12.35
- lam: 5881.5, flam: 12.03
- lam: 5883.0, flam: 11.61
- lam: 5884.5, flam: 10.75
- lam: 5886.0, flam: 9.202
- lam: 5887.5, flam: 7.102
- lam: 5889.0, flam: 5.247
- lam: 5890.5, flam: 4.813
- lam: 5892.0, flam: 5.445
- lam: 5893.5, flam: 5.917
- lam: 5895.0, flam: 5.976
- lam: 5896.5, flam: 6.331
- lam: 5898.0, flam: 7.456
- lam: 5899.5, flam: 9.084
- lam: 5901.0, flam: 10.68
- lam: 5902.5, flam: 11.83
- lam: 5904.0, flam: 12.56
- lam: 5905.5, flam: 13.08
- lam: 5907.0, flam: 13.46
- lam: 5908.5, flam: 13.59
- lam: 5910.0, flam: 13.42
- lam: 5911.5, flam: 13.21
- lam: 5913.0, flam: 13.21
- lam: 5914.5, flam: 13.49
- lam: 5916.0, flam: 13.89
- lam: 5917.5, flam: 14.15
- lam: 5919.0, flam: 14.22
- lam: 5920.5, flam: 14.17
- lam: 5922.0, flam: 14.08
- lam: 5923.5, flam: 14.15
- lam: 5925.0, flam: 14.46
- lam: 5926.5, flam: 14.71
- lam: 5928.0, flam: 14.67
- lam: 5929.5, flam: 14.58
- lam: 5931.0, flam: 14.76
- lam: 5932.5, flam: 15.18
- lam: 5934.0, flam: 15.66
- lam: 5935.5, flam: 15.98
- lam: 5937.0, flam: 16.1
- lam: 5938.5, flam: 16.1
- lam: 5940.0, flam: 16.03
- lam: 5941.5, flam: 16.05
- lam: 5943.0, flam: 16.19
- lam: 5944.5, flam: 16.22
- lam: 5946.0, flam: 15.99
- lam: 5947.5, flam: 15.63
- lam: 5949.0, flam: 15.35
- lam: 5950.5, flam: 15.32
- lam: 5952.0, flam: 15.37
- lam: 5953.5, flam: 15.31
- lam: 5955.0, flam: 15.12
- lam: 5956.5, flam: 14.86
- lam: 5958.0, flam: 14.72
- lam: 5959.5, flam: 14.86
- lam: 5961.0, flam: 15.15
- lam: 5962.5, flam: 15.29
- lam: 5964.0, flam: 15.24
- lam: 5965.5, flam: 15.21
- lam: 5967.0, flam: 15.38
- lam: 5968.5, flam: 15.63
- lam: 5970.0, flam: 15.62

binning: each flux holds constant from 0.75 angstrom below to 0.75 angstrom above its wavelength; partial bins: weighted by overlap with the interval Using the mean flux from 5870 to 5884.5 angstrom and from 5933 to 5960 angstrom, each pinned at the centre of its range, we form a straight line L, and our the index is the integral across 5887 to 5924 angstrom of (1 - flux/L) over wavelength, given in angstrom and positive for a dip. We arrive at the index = 9.1 angstrom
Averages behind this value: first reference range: 13.4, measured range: 10.8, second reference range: 15.6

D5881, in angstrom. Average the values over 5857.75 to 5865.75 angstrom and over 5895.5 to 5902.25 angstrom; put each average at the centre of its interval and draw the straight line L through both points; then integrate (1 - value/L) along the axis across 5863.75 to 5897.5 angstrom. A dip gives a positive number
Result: 3.6 angstrom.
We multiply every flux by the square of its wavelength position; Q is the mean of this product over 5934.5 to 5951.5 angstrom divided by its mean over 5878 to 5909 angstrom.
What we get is 1.70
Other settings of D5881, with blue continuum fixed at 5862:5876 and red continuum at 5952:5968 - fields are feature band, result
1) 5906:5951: 1.0 angstrom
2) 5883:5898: 8.0 angstrom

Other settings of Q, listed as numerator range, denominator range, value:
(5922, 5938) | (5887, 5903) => 2.11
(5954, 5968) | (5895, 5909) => 1.46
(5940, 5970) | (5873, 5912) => 1.52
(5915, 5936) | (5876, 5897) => 1.67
